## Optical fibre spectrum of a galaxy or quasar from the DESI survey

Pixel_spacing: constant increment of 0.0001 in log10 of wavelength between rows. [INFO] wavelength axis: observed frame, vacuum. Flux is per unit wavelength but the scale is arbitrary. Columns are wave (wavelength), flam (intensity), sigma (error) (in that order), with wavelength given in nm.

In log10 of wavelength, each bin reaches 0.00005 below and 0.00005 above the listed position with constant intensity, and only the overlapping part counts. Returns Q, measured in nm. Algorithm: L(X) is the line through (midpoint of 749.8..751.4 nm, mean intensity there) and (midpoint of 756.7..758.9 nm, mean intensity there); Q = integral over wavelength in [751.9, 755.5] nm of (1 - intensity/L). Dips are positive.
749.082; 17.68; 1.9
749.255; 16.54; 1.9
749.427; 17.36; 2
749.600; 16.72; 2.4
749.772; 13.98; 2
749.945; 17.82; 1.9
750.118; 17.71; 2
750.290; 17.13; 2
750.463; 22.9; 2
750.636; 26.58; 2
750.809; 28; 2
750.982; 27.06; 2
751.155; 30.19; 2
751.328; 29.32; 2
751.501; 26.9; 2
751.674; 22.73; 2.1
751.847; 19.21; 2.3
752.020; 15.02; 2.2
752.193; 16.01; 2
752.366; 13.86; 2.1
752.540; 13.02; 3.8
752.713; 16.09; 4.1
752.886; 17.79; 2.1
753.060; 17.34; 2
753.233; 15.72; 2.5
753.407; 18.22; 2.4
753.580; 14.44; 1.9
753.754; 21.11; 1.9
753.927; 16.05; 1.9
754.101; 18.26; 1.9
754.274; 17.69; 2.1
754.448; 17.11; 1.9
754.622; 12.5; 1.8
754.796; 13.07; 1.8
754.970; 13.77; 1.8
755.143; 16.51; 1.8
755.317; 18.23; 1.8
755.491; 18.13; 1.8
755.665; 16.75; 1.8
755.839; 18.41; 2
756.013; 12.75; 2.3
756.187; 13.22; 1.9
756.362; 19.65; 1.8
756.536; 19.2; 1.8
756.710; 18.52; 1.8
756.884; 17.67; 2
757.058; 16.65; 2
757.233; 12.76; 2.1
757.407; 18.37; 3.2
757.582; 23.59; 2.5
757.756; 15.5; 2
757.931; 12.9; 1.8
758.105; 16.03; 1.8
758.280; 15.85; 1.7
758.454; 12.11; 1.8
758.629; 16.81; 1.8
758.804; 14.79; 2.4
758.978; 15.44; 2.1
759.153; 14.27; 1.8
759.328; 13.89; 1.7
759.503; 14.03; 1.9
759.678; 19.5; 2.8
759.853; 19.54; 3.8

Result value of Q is 0.74 nm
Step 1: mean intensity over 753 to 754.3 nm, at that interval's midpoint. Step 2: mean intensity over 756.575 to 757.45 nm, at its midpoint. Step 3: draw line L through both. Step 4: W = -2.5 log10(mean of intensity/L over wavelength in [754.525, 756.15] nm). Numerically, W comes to 0.11 mag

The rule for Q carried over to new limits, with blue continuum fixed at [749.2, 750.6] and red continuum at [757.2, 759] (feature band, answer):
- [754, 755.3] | 0.08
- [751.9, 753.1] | 0.11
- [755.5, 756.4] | 0.02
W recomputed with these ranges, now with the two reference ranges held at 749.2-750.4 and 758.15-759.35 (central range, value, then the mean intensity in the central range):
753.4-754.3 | -0.11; 17.6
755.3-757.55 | -0.11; 17.1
